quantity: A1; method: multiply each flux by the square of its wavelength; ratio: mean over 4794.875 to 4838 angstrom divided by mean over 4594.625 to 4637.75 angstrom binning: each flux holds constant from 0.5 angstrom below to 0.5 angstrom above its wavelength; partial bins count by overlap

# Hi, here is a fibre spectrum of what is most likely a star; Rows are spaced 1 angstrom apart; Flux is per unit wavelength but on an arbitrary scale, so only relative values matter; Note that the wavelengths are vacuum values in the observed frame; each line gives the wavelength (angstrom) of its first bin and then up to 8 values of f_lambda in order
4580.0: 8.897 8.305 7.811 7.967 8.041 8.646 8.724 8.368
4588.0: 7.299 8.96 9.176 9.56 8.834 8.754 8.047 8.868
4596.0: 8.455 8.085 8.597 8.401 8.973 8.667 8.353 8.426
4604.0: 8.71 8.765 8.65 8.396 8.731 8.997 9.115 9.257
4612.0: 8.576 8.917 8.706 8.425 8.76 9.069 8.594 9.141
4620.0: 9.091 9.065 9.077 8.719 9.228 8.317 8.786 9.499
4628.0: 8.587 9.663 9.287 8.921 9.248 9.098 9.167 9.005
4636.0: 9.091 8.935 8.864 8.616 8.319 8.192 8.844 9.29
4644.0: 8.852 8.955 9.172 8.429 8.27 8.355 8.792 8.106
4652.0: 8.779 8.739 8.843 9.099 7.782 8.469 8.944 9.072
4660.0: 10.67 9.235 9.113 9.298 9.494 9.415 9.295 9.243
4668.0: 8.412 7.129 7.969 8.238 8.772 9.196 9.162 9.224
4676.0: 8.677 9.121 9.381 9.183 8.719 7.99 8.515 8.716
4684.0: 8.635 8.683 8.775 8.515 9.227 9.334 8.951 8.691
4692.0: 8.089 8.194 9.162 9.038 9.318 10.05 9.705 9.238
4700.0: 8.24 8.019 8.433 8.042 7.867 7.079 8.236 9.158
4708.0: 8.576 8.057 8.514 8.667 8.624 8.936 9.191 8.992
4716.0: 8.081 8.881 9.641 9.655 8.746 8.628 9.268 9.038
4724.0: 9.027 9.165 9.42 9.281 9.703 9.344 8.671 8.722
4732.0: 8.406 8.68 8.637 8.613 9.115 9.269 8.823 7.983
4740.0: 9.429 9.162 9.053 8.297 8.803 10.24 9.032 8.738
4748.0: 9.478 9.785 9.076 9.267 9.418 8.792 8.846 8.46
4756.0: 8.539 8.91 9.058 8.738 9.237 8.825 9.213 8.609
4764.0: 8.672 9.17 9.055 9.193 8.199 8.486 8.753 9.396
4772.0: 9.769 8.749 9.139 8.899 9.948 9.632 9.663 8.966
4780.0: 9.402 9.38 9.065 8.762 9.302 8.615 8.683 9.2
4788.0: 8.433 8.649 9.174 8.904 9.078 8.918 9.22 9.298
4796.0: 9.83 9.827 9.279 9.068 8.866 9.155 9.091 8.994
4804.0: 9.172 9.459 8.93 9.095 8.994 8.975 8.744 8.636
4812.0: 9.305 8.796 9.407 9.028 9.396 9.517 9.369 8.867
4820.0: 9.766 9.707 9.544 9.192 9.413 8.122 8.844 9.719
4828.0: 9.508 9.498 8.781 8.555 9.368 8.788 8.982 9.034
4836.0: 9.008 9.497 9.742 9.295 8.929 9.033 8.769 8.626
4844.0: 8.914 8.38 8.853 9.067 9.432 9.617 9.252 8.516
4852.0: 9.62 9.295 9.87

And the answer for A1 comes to 1.13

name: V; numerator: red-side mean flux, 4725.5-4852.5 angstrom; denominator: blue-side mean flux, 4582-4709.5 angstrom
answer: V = 1.0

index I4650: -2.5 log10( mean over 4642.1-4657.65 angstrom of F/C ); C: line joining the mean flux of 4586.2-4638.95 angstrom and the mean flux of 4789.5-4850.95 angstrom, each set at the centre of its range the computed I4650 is 0.02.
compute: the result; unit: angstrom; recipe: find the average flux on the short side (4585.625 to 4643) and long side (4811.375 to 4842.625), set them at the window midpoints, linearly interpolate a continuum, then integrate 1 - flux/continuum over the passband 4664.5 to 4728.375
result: 1.0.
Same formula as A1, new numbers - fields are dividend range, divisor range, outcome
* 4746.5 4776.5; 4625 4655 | 1.07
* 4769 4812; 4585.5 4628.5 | 1.13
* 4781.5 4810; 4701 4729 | 1.07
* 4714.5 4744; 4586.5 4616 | 1.09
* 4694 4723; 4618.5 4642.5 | 1.01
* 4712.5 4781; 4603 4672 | 1.07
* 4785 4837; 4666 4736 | 1.09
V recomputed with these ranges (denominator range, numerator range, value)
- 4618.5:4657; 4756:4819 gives 1.03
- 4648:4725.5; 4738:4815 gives 1.03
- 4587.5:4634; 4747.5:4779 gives 1.03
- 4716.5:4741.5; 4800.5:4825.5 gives 1.01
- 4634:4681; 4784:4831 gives 1.03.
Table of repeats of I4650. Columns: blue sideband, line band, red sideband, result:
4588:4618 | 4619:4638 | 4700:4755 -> -0.037 mag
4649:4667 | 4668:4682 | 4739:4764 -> 0.042 mag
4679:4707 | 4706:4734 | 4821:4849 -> -0.020 mag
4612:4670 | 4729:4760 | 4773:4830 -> 0.014 mag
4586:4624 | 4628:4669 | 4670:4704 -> -0.018 mag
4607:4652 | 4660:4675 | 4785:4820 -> -0.002 mag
